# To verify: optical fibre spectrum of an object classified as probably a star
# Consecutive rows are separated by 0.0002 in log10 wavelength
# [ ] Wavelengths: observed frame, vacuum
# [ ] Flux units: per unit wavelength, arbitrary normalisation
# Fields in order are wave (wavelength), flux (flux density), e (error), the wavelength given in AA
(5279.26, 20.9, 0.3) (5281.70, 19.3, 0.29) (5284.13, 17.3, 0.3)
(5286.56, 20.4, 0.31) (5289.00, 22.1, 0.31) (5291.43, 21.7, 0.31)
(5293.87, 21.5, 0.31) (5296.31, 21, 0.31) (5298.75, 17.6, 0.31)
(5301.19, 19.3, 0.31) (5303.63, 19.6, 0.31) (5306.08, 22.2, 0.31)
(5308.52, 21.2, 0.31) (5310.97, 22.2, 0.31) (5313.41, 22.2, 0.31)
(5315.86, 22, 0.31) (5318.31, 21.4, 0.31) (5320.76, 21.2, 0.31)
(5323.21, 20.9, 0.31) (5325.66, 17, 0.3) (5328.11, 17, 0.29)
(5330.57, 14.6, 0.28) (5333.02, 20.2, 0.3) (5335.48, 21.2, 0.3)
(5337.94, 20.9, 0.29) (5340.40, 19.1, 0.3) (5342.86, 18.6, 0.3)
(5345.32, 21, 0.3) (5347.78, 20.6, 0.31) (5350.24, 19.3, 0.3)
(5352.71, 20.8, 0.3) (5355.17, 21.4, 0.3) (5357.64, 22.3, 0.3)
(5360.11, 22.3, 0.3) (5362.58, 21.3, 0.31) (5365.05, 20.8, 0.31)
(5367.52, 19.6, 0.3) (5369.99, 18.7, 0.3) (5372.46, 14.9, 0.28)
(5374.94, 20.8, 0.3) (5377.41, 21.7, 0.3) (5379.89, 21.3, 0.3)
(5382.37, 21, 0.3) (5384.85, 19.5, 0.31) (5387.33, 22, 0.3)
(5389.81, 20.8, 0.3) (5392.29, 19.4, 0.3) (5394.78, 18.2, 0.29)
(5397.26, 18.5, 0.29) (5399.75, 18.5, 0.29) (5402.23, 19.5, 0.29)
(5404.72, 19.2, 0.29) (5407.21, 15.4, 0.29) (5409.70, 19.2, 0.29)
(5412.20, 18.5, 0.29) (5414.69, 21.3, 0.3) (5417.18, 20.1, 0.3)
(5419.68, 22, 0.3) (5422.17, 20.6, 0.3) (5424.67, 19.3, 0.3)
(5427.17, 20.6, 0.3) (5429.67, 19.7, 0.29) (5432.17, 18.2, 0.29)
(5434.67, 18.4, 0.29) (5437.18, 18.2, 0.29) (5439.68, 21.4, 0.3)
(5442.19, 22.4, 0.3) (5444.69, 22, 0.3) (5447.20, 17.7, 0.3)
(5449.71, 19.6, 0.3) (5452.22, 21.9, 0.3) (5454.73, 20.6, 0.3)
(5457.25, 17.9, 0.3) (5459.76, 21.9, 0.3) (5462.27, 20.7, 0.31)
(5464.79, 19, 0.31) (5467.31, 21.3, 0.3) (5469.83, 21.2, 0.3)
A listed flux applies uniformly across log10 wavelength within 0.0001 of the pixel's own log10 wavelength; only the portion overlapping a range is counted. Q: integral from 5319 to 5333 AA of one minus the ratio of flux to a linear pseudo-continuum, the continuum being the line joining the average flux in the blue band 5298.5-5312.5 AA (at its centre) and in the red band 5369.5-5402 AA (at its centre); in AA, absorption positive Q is 1.3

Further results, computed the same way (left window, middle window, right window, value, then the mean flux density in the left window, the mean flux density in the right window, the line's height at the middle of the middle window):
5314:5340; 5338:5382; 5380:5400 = -1.13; 19.7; 19.9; 19.8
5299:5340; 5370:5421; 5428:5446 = 1.27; 20.1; 20.1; 20.1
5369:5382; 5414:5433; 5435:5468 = -0.20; 19.6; 20.3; 20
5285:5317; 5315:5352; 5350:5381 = 1.85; 21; 20.4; 20.7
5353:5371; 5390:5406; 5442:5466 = 1.30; 20.9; 20.3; 20.7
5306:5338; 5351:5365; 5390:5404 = -1.32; 20.2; 19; 19.6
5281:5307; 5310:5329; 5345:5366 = 0.02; 20.2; 21.1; 20.6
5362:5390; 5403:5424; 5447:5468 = 0.65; 20.2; 20.1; 20.2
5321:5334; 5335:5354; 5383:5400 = -1.64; 18.2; 19.7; 18.6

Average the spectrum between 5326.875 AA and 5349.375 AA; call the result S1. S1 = 19.2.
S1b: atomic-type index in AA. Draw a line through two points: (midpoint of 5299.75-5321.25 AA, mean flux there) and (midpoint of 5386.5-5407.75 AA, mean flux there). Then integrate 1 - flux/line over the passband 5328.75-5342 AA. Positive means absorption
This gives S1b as 0.98 AA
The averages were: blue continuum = 21.2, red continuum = 19.1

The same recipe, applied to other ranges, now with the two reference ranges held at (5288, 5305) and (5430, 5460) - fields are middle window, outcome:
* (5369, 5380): 0.5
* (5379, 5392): -0.4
